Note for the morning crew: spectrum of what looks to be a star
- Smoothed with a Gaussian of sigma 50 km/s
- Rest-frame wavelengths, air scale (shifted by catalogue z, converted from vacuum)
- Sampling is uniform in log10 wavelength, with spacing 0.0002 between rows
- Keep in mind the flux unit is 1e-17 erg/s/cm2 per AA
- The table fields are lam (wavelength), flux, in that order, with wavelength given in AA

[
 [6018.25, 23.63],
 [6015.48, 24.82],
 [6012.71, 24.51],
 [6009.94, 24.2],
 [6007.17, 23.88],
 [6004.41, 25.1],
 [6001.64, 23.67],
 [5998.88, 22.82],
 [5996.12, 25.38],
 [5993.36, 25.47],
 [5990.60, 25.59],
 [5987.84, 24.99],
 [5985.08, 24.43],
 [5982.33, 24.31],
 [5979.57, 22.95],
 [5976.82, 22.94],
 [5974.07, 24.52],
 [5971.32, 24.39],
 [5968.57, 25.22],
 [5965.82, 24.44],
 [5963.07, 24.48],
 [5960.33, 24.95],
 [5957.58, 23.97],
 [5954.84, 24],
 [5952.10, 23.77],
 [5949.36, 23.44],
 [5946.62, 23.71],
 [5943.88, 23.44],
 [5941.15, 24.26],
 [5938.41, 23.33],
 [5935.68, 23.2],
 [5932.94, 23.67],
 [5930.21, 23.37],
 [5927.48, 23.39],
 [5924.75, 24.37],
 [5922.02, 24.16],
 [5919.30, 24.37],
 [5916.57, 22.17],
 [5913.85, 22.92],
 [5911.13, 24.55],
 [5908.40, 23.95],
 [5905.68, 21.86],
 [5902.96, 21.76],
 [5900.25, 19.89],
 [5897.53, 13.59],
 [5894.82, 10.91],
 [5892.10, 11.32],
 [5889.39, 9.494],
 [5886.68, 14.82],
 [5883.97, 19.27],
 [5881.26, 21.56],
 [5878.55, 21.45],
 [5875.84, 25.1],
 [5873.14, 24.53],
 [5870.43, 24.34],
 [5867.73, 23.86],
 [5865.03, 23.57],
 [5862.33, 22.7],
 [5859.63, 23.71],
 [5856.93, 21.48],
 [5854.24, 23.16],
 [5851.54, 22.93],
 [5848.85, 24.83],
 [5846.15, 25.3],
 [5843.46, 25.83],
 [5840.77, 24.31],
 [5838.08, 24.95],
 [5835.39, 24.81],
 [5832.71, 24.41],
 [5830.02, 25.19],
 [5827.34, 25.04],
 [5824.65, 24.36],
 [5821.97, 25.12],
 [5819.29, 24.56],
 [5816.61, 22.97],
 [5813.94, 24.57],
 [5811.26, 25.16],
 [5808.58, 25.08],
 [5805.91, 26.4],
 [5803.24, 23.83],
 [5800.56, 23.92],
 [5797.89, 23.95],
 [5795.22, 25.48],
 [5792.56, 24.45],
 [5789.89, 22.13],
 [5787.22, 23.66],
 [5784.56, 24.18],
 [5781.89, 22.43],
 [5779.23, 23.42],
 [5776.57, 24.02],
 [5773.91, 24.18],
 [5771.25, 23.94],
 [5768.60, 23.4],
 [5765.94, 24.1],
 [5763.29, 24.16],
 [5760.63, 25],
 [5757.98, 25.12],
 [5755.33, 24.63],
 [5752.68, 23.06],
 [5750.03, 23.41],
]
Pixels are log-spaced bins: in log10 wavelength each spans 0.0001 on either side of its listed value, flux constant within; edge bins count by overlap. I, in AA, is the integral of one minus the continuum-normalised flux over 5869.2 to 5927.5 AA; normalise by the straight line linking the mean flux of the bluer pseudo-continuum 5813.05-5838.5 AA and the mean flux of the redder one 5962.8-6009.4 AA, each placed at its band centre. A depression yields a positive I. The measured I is 9.8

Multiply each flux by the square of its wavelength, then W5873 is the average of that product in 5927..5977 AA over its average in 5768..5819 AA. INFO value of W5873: 1.05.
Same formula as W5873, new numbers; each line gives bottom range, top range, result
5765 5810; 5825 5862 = 1.03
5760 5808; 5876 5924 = 0.84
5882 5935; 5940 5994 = 1.23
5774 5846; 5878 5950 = 0.89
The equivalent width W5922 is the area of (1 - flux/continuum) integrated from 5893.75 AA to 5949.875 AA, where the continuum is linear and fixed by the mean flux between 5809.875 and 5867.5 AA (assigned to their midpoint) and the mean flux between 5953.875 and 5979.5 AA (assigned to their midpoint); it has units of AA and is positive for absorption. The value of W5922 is 4.63 AA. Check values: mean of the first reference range 24.2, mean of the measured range 22.3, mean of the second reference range 24.3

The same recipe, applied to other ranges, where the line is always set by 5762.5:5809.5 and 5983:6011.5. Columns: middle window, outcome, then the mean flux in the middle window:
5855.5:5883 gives 1.2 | 23.2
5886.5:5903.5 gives 7.1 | 14.2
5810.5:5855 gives -0.8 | 24.6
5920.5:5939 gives 0.5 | 23.7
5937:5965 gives 0.6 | 23.9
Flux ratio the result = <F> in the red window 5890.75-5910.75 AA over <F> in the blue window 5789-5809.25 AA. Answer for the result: 0.73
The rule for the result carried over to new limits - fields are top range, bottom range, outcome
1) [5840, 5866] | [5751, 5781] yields 0.99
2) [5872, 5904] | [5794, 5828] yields 0.72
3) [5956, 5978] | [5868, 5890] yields 1.18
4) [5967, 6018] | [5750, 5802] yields 1.02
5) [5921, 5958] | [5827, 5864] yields 0.98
